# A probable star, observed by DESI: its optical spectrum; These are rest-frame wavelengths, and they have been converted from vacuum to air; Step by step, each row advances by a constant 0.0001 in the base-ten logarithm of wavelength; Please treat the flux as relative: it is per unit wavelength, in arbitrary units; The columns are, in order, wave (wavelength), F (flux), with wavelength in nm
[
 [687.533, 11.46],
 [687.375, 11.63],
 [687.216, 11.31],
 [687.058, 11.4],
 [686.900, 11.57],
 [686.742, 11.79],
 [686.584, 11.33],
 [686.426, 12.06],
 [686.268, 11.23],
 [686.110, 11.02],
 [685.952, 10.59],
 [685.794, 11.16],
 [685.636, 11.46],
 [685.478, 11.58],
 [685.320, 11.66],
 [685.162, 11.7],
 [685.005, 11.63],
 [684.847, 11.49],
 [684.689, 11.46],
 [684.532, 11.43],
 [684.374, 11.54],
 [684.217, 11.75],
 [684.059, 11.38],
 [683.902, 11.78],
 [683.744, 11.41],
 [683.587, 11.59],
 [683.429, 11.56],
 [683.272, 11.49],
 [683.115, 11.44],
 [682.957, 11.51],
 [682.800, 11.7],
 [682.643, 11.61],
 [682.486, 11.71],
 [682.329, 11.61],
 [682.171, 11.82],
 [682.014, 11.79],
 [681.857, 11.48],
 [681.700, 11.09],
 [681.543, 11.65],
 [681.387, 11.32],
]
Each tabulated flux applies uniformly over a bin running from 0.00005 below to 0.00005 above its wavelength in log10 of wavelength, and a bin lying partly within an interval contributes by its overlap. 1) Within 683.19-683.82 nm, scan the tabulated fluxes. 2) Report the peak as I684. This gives 11.59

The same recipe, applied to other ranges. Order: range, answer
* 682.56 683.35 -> 11.7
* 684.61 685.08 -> 11.63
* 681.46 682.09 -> 11.79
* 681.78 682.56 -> 11.82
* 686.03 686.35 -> 11.23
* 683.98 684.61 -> 11.75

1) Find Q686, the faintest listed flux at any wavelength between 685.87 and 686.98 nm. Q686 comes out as 10.59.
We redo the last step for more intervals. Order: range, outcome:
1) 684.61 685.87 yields 11.16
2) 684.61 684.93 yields 11.46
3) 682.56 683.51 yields 11.44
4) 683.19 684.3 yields 11.38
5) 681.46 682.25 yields 11.09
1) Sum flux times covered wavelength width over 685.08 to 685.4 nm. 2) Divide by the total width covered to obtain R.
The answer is 11.7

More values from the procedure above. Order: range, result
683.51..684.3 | 11.6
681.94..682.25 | 11.8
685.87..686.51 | 11.2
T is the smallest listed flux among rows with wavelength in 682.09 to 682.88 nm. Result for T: 11.61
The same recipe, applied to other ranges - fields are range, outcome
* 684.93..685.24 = 11.63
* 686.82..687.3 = 11.31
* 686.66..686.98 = 11.57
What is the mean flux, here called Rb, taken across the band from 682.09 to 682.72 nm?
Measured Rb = 11.7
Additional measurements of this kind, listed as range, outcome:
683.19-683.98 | 11.6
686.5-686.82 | 11.6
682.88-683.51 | 11.5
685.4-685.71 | 11.5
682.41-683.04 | 11.6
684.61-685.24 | 11.6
